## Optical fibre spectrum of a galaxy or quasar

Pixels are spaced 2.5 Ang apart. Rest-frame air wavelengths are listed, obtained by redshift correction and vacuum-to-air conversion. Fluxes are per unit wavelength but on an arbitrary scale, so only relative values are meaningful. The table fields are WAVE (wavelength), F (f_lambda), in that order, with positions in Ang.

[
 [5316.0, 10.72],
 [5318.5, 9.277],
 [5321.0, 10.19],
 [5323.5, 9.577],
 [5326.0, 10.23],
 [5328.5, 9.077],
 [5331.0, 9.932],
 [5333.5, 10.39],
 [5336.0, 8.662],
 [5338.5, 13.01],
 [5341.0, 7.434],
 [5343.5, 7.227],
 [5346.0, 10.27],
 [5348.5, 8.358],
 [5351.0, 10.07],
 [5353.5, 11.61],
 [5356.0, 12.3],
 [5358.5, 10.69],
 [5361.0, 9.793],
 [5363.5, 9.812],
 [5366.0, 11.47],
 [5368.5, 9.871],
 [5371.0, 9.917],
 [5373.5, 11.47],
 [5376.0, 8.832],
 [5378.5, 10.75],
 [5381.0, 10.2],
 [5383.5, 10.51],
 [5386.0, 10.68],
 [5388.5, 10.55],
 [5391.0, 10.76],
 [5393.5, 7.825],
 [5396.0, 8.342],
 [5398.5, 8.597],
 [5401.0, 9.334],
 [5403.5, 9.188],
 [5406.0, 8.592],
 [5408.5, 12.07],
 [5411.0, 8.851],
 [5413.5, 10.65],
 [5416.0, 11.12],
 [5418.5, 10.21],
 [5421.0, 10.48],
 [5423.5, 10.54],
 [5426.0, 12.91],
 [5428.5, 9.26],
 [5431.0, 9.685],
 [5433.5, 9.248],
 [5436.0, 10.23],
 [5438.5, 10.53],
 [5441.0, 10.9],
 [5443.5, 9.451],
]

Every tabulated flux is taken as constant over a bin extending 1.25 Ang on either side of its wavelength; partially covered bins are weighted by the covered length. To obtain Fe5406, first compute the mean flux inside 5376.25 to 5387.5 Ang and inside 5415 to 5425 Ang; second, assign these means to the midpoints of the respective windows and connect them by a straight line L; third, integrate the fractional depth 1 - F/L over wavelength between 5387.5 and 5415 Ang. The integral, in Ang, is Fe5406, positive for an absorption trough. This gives 2.6 Ang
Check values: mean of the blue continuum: 10.4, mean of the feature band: 9.53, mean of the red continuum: 10.6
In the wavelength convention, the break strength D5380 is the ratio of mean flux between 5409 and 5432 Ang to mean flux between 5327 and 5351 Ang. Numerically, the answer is 1.1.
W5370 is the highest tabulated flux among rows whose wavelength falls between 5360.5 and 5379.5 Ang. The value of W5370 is 11.47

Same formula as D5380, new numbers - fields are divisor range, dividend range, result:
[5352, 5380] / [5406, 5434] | 0.98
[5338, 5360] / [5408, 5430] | 1.06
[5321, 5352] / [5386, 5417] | 1.02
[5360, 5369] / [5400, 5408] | 0.91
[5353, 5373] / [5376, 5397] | 0.93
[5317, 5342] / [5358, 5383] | 1.05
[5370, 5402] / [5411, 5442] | 1.06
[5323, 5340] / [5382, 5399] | 0.96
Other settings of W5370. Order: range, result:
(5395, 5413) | 12.07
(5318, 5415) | 13.01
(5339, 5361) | 12.3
